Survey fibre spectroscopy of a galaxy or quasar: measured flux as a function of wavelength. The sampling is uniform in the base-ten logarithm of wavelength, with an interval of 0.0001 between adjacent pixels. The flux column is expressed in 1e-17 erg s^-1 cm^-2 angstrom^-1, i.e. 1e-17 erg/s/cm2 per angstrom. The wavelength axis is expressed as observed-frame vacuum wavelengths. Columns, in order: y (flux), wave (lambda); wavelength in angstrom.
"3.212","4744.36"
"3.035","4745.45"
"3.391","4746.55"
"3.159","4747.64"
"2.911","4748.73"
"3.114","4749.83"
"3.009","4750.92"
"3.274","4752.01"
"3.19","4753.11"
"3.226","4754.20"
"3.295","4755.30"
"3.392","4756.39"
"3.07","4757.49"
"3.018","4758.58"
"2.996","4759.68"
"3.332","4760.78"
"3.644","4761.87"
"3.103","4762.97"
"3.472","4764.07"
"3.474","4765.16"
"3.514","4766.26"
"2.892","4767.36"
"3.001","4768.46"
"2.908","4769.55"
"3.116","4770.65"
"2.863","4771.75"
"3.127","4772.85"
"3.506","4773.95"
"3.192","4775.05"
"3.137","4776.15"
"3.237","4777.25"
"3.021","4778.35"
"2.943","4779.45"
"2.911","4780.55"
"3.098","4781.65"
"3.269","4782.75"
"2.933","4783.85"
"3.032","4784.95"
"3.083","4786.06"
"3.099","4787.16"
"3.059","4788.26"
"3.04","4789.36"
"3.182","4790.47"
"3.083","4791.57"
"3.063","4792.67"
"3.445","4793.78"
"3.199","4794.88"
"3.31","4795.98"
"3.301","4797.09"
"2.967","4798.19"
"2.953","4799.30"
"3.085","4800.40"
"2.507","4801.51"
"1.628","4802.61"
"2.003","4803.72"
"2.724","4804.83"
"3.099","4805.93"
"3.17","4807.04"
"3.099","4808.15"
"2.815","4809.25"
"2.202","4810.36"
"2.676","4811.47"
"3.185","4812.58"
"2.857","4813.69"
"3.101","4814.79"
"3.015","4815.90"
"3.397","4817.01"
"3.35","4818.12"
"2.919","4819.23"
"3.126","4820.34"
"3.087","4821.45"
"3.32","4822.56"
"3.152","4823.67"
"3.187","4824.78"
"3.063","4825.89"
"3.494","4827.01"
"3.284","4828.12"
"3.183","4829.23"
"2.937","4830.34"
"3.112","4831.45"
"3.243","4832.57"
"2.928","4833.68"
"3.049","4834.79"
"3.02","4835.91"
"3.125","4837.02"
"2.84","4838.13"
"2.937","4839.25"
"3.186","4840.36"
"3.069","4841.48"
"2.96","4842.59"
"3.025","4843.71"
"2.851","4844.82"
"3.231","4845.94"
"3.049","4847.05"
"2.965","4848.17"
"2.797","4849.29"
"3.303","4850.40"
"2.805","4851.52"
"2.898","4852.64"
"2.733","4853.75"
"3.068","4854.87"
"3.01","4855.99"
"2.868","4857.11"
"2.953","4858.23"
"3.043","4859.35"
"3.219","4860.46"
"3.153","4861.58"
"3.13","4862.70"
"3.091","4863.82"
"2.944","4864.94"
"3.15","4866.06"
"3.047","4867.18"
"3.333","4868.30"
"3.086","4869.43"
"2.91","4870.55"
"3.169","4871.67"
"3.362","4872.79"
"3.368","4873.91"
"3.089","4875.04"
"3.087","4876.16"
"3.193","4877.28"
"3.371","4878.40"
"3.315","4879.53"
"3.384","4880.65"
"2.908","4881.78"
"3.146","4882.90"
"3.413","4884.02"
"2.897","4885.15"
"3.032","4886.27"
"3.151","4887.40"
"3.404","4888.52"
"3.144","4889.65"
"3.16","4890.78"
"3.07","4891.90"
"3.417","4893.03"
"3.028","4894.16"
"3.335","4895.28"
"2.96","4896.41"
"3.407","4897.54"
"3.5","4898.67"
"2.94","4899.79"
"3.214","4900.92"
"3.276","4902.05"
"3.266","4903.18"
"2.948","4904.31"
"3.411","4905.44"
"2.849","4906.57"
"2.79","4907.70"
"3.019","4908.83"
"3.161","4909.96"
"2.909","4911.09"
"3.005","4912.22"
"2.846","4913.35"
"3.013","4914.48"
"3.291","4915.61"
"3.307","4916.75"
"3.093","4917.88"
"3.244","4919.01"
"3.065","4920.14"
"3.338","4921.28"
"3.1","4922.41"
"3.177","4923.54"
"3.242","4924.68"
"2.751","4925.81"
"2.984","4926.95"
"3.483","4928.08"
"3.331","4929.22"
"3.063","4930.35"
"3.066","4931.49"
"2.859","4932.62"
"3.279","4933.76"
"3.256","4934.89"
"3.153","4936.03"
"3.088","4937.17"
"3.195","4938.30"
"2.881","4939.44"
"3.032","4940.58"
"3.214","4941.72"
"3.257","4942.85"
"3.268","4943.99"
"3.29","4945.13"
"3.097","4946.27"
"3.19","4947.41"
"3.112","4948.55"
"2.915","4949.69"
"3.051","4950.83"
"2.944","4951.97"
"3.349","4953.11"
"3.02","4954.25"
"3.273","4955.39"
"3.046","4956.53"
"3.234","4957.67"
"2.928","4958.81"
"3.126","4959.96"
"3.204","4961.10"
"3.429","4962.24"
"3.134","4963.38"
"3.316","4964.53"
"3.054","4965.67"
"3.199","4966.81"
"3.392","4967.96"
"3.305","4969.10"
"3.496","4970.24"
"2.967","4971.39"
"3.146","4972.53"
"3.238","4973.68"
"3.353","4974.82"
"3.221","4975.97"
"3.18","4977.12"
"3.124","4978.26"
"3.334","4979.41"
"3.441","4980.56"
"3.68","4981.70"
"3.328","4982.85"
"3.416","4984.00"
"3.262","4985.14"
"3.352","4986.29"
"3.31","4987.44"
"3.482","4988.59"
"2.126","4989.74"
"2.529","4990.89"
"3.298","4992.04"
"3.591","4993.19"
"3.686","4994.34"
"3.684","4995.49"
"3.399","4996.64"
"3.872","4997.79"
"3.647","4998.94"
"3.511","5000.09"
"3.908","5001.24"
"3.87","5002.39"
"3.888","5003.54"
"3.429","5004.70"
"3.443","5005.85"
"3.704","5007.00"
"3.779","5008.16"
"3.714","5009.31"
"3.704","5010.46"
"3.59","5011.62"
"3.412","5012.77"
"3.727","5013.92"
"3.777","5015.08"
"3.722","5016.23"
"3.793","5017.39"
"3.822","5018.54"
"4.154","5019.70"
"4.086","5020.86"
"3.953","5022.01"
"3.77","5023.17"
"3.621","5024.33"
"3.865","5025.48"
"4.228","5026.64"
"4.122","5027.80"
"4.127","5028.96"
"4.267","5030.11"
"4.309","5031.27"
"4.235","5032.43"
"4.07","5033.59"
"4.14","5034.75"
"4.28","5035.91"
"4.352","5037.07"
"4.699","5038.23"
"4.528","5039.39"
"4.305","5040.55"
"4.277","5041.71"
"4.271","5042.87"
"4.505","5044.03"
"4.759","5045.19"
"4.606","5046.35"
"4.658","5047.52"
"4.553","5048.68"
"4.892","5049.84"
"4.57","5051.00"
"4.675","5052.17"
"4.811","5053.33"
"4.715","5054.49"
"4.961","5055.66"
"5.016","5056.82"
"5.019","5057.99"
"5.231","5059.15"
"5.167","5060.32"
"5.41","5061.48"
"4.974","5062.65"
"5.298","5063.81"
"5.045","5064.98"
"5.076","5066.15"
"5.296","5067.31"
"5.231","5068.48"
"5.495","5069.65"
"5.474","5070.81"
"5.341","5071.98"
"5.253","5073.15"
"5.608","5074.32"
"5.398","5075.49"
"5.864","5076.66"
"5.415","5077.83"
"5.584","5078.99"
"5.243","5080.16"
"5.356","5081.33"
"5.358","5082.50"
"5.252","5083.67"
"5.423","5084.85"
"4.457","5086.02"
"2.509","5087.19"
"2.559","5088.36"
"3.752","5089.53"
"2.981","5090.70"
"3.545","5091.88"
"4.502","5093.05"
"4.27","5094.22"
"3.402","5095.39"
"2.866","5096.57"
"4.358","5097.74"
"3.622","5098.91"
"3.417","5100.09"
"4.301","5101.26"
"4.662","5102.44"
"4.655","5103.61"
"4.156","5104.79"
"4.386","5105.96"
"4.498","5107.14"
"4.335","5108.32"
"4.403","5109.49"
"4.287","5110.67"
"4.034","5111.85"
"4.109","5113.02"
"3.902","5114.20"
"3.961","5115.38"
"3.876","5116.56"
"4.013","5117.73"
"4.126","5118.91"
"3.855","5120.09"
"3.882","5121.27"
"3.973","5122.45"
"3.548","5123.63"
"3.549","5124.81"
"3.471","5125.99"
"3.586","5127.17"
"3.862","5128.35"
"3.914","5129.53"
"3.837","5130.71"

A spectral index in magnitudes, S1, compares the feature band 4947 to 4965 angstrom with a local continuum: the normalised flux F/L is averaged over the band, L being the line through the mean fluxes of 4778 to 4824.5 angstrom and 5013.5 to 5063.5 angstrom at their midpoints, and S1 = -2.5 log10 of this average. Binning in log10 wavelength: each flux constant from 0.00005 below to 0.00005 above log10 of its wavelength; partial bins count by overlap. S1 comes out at 0.24 mag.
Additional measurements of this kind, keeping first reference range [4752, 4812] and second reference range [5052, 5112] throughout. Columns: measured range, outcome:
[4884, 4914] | 0.18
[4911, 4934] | 0.22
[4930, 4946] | 0.23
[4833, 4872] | 0.13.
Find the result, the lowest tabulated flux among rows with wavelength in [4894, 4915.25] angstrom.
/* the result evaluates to 2.79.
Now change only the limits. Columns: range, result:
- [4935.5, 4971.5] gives 2.881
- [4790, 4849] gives 1.628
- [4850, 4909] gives 2.733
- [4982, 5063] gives 2.126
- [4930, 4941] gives 2.859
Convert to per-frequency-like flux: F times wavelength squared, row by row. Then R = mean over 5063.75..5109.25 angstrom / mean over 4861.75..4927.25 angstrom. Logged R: 1.57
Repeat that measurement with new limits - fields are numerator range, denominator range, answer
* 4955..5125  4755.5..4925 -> 1.43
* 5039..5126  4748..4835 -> 1.65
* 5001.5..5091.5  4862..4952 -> 1.50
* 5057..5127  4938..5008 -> 1.42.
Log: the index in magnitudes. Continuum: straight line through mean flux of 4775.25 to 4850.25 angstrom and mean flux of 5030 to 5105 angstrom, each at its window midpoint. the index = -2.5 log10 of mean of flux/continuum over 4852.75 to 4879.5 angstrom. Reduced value 0.09 mag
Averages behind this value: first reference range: 3.02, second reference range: 4.62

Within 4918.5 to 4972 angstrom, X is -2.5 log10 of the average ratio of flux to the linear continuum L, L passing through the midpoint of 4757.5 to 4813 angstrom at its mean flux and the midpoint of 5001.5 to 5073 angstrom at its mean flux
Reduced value 0.23 mag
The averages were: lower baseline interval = 3.03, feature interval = 3.16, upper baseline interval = 4.4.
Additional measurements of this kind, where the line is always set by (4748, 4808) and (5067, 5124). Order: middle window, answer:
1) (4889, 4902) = 0.118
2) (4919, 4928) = 0.179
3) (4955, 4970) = 0.197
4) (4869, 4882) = 0.094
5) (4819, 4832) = 0.039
